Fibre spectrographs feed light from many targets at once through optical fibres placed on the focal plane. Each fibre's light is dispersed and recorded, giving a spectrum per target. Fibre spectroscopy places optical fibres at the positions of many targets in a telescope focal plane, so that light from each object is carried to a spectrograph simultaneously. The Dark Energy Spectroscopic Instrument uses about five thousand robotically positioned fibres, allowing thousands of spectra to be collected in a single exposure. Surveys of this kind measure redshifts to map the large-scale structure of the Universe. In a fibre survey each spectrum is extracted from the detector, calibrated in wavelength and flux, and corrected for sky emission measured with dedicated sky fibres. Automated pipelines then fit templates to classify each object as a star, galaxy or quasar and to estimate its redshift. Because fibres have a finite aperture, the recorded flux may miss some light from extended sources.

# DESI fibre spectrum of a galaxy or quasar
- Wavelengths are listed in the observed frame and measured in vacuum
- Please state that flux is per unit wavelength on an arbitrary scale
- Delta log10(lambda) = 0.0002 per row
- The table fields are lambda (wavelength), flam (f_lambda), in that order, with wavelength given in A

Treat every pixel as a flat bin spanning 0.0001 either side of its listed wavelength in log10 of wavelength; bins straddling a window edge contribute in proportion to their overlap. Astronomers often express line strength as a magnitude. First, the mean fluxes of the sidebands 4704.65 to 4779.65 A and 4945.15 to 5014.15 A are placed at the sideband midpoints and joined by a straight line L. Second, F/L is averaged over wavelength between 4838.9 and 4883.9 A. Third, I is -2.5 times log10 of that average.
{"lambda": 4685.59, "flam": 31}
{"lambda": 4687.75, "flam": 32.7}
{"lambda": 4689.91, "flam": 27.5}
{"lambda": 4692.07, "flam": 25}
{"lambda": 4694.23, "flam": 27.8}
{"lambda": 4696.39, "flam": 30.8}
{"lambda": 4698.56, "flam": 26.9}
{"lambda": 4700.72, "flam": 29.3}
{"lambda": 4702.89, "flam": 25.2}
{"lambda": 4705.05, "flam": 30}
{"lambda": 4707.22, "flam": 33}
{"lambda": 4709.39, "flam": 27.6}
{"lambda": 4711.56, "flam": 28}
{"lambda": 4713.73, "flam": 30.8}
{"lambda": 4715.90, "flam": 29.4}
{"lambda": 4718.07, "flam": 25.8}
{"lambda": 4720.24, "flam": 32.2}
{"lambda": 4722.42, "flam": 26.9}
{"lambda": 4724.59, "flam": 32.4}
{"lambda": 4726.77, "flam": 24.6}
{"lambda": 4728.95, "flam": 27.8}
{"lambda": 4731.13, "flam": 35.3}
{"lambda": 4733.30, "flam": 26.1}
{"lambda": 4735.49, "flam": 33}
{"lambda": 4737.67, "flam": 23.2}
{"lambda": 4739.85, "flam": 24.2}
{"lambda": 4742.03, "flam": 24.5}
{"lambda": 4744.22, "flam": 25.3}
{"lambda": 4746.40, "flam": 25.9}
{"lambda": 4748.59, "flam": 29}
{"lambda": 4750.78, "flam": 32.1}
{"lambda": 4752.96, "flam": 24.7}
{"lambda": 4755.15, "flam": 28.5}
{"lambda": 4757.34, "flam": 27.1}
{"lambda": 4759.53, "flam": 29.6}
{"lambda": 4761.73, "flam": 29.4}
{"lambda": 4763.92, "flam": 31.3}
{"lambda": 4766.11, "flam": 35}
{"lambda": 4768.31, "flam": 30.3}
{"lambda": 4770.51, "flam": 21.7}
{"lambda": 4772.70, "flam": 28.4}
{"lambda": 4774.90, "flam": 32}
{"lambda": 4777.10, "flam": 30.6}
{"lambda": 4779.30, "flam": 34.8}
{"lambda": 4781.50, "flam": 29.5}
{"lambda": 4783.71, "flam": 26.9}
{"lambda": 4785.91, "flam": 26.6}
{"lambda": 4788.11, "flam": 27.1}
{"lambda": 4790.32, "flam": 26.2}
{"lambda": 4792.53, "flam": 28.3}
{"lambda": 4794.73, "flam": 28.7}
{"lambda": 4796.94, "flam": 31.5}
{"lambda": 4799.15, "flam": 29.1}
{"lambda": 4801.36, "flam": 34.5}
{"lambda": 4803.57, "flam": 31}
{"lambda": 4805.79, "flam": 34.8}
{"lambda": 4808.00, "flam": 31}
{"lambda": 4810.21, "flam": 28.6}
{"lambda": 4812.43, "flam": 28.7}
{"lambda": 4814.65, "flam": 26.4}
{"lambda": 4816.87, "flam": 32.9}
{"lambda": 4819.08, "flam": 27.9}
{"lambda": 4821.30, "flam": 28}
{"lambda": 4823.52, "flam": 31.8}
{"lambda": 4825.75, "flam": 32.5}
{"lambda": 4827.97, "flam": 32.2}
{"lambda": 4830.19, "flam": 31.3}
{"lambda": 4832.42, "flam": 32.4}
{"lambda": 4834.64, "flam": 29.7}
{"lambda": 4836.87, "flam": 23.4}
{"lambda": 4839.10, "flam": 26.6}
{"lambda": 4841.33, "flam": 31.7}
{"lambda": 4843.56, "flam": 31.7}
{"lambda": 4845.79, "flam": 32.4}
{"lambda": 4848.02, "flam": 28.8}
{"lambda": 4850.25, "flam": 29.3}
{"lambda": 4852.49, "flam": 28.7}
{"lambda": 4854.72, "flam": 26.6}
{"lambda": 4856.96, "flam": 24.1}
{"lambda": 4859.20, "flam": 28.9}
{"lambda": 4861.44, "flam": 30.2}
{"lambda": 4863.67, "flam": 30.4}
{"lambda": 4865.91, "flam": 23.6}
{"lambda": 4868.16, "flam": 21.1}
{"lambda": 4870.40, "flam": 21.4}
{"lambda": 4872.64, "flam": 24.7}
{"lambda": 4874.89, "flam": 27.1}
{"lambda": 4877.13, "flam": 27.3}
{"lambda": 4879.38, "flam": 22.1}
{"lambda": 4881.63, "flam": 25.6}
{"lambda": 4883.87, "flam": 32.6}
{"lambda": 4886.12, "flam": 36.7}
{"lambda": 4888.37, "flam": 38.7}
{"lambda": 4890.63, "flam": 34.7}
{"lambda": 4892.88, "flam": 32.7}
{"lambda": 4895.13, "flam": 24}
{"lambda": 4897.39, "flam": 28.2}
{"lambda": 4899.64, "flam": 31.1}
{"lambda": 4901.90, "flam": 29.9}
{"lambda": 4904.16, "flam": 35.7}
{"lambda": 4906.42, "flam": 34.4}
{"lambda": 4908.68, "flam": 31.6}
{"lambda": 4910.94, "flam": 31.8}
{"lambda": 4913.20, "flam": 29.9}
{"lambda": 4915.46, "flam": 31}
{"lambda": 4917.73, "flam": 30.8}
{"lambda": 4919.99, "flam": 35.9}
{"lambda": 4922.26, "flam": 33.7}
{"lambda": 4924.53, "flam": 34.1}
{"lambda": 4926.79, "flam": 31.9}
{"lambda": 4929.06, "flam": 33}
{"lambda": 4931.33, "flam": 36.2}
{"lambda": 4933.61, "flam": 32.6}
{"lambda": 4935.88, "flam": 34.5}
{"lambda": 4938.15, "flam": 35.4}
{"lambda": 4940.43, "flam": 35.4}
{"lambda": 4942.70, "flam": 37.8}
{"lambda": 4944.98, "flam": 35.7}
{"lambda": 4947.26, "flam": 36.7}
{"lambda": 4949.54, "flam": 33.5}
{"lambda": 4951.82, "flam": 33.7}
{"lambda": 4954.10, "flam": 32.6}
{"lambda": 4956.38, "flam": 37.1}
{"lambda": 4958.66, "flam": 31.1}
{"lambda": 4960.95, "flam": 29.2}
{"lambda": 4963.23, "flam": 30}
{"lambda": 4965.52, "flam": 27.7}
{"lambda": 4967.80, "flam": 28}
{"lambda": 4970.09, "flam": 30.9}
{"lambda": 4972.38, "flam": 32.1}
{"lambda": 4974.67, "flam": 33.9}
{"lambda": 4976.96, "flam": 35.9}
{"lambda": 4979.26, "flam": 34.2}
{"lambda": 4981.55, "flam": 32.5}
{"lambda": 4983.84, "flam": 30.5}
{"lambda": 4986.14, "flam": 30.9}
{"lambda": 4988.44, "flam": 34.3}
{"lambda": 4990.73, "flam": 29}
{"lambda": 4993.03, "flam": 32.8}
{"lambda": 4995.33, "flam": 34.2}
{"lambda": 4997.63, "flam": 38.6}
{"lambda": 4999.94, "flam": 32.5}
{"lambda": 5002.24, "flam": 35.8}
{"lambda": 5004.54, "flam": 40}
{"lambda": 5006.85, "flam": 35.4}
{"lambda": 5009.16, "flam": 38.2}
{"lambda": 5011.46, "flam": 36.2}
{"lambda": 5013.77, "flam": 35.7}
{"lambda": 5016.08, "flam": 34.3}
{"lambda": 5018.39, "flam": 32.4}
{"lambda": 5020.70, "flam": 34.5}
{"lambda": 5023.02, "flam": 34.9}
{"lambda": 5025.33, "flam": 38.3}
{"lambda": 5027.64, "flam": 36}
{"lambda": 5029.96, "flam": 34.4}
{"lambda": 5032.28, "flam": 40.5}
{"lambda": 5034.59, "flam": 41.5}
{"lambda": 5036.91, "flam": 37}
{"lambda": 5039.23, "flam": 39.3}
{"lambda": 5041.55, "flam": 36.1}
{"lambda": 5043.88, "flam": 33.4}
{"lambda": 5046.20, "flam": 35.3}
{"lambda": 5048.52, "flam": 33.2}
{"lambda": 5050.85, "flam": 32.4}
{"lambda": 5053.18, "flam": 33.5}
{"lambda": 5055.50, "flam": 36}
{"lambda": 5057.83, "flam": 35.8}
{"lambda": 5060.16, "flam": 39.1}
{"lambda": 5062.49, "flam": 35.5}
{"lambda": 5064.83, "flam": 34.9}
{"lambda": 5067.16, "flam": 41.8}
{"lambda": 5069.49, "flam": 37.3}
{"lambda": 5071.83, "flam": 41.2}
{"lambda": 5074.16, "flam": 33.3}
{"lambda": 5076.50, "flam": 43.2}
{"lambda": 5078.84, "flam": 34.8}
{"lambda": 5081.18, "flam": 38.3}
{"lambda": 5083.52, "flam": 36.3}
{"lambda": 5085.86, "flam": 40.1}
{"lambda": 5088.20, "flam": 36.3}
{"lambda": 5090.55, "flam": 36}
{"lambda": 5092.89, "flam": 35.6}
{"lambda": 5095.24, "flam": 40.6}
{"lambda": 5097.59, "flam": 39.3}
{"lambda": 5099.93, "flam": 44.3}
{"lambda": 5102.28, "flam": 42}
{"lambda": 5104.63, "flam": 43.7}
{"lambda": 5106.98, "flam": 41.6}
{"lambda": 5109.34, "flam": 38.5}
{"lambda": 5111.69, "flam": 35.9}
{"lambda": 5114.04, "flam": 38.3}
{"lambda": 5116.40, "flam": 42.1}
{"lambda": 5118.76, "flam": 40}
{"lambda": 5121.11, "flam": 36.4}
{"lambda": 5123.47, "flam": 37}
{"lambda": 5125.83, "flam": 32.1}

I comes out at 0.14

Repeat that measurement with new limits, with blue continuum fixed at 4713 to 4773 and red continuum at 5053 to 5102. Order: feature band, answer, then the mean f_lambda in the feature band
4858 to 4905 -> 0.125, 28.8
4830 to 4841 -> 0.085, 28.7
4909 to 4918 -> 0.078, 30.9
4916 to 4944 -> -0.016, 34.2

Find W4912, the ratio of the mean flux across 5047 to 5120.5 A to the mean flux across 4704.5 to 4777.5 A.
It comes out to 1.33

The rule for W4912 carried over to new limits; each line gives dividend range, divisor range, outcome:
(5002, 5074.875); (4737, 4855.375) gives 1.25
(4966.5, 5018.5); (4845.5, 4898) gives 1.20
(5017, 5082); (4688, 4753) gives 1.29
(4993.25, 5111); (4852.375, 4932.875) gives 1.24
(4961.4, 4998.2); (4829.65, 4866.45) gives 1.11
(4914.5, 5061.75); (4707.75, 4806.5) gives 1.19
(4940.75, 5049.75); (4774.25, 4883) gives 1.20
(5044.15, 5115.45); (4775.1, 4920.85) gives 1.27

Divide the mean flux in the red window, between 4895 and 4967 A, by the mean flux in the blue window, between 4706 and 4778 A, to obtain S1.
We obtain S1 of 1.1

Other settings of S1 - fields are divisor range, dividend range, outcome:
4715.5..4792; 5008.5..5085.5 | 1.28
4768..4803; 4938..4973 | 1.13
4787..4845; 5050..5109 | 1.27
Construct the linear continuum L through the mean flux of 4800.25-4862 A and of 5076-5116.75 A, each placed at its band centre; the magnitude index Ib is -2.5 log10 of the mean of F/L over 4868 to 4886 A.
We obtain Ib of 0.20 mag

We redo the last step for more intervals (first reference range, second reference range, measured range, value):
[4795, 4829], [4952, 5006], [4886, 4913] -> -0.01 mag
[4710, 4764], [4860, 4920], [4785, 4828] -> -0.04 mag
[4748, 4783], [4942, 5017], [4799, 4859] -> 0.03 mag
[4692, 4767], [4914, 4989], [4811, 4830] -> 0.01 mag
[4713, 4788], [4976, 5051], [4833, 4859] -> 0.09 mag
